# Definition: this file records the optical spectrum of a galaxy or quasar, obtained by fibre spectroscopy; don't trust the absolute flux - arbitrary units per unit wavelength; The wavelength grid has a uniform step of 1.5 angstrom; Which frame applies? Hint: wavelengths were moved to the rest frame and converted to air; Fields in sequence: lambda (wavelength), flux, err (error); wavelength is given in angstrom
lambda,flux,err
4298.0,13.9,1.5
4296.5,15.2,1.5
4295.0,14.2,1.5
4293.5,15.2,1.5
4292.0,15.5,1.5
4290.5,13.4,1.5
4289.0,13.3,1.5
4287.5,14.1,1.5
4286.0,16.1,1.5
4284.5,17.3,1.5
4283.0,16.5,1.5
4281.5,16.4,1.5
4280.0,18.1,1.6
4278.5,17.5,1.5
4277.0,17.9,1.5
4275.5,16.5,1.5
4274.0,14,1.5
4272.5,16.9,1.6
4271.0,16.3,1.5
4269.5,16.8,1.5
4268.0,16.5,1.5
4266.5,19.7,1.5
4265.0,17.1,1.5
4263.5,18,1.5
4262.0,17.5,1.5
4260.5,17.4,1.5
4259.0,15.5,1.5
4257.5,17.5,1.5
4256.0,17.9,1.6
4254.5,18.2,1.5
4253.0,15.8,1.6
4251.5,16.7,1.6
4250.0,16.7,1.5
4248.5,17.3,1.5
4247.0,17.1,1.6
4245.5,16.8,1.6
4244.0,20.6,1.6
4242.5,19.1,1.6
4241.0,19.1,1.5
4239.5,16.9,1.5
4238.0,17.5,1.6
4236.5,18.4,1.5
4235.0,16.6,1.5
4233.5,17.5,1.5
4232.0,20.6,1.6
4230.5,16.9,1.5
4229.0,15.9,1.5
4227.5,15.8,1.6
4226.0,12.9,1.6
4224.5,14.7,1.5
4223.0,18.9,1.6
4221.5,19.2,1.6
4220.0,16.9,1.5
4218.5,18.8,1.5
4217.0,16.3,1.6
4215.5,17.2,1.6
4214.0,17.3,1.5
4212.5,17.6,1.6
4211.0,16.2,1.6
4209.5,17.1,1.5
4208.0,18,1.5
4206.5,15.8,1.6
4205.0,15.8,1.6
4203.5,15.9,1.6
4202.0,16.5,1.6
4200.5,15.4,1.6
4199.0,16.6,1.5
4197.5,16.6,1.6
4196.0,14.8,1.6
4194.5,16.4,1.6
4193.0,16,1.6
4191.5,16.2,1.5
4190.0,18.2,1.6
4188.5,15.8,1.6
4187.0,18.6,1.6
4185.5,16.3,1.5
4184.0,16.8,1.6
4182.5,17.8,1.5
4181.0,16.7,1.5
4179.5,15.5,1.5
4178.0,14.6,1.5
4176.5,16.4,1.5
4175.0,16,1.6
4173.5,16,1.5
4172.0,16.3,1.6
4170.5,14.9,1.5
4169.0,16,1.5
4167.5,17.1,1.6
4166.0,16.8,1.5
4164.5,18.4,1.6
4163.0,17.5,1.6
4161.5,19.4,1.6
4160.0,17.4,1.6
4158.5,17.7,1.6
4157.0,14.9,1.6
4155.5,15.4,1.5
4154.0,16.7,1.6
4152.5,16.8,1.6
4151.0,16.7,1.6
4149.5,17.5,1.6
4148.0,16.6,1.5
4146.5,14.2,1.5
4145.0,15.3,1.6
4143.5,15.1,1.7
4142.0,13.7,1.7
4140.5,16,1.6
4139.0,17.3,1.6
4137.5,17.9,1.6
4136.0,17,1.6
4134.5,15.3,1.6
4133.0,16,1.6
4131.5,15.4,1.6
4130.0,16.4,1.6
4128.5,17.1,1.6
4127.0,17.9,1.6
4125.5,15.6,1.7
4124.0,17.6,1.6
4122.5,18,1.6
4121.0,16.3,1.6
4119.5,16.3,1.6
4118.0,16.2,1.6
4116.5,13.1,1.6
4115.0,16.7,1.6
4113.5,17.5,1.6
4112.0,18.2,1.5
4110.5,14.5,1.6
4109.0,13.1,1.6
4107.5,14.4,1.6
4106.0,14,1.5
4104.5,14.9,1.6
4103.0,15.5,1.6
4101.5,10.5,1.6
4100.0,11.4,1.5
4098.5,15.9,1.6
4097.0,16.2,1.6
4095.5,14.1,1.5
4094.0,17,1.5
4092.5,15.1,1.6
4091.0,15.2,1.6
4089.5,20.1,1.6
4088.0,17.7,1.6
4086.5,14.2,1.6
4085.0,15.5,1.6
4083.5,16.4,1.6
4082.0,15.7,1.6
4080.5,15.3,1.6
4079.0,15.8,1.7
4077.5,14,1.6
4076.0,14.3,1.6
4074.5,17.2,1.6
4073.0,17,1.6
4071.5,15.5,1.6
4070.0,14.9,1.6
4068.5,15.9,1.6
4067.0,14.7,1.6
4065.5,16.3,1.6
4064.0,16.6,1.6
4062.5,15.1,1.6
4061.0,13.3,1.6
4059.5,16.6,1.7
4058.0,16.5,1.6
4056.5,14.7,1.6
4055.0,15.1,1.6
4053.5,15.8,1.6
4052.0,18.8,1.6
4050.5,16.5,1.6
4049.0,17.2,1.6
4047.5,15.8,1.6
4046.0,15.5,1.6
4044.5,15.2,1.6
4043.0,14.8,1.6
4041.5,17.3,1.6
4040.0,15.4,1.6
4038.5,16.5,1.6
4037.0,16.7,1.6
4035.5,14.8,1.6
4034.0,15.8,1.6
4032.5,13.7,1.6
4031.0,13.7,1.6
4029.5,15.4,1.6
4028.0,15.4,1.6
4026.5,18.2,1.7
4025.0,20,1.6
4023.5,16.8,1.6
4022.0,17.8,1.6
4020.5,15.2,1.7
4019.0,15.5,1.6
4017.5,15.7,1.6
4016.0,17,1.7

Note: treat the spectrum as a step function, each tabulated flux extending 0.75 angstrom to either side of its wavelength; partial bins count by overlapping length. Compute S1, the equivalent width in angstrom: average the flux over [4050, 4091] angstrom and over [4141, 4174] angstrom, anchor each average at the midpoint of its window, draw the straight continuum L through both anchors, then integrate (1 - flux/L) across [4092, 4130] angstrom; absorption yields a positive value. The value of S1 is 1.5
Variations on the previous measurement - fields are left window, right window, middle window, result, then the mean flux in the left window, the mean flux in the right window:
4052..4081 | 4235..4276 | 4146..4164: -0.4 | 15.6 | 17.3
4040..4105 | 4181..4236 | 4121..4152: -0.3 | 15.6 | 16.8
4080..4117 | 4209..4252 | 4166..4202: 0.6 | 15.3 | 17.3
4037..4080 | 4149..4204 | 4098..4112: 1.8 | 15.8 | 16.6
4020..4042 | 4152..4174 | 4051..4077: 0.9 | 16.2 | 16.8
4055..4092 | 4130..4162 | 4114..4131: -0.4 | 15.8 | 16.3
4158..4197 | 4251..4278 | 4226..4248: -0.9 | 16.7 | 17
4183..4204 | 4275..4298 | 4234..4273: -3.6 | 16.5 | 15.7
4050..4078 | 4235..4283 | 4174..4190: 0.2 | 15.7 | 17.3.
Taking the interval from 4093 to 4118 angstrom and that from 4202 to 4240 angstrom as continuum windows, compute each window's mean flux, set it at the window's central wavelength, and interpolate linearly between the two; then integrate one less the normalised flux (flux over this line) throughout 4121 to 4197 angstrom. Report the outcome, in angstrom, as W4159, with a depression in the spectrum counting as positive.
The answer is -3.1 angstrom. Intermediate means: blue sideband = 14.9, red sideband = 17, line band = 16.5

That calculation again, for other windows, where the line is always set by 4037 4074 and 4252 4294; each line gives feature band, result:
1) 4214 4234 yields -0.8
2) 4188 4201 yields 0.1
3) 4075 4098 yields 0.3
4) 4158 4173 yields -0.8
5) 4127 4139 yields -0.3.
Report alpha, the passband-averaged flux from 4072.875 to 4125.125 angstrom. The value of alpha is 15.6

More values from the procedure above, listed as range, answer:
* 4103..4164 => 16.2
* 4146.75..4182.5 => 16.6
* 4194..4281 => 17.1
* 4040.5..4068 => 15.9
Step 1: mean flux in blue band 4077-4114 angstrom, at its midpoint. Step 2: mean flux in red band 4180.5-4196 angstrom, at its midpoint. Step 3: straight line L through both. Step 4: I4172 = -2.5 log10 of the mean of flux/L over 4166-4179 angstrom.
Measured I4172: 0.04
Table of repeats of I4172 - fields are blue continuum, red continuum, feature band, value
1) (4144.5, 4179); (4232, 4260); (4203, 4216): 0.021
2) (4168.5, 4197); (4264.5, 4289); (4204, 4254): -0.049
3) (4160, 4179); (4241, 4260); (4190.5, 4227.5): 0.033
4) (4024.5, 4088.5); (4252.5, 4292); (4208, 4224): -0.072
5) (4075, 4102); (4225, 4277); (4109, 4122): -0.024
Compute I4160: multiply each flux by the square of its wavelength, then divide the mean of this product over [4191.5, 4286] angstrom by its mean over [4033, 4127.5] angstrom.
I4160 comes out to 1.17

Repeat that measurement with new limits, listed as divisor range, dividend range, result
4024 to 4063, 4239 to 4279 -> 1.21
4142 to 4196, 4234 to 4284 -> 1.10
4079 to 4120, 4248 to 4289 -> 1.19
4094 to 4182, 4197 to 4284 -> 1.12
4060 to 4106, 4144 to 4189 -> 1.12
